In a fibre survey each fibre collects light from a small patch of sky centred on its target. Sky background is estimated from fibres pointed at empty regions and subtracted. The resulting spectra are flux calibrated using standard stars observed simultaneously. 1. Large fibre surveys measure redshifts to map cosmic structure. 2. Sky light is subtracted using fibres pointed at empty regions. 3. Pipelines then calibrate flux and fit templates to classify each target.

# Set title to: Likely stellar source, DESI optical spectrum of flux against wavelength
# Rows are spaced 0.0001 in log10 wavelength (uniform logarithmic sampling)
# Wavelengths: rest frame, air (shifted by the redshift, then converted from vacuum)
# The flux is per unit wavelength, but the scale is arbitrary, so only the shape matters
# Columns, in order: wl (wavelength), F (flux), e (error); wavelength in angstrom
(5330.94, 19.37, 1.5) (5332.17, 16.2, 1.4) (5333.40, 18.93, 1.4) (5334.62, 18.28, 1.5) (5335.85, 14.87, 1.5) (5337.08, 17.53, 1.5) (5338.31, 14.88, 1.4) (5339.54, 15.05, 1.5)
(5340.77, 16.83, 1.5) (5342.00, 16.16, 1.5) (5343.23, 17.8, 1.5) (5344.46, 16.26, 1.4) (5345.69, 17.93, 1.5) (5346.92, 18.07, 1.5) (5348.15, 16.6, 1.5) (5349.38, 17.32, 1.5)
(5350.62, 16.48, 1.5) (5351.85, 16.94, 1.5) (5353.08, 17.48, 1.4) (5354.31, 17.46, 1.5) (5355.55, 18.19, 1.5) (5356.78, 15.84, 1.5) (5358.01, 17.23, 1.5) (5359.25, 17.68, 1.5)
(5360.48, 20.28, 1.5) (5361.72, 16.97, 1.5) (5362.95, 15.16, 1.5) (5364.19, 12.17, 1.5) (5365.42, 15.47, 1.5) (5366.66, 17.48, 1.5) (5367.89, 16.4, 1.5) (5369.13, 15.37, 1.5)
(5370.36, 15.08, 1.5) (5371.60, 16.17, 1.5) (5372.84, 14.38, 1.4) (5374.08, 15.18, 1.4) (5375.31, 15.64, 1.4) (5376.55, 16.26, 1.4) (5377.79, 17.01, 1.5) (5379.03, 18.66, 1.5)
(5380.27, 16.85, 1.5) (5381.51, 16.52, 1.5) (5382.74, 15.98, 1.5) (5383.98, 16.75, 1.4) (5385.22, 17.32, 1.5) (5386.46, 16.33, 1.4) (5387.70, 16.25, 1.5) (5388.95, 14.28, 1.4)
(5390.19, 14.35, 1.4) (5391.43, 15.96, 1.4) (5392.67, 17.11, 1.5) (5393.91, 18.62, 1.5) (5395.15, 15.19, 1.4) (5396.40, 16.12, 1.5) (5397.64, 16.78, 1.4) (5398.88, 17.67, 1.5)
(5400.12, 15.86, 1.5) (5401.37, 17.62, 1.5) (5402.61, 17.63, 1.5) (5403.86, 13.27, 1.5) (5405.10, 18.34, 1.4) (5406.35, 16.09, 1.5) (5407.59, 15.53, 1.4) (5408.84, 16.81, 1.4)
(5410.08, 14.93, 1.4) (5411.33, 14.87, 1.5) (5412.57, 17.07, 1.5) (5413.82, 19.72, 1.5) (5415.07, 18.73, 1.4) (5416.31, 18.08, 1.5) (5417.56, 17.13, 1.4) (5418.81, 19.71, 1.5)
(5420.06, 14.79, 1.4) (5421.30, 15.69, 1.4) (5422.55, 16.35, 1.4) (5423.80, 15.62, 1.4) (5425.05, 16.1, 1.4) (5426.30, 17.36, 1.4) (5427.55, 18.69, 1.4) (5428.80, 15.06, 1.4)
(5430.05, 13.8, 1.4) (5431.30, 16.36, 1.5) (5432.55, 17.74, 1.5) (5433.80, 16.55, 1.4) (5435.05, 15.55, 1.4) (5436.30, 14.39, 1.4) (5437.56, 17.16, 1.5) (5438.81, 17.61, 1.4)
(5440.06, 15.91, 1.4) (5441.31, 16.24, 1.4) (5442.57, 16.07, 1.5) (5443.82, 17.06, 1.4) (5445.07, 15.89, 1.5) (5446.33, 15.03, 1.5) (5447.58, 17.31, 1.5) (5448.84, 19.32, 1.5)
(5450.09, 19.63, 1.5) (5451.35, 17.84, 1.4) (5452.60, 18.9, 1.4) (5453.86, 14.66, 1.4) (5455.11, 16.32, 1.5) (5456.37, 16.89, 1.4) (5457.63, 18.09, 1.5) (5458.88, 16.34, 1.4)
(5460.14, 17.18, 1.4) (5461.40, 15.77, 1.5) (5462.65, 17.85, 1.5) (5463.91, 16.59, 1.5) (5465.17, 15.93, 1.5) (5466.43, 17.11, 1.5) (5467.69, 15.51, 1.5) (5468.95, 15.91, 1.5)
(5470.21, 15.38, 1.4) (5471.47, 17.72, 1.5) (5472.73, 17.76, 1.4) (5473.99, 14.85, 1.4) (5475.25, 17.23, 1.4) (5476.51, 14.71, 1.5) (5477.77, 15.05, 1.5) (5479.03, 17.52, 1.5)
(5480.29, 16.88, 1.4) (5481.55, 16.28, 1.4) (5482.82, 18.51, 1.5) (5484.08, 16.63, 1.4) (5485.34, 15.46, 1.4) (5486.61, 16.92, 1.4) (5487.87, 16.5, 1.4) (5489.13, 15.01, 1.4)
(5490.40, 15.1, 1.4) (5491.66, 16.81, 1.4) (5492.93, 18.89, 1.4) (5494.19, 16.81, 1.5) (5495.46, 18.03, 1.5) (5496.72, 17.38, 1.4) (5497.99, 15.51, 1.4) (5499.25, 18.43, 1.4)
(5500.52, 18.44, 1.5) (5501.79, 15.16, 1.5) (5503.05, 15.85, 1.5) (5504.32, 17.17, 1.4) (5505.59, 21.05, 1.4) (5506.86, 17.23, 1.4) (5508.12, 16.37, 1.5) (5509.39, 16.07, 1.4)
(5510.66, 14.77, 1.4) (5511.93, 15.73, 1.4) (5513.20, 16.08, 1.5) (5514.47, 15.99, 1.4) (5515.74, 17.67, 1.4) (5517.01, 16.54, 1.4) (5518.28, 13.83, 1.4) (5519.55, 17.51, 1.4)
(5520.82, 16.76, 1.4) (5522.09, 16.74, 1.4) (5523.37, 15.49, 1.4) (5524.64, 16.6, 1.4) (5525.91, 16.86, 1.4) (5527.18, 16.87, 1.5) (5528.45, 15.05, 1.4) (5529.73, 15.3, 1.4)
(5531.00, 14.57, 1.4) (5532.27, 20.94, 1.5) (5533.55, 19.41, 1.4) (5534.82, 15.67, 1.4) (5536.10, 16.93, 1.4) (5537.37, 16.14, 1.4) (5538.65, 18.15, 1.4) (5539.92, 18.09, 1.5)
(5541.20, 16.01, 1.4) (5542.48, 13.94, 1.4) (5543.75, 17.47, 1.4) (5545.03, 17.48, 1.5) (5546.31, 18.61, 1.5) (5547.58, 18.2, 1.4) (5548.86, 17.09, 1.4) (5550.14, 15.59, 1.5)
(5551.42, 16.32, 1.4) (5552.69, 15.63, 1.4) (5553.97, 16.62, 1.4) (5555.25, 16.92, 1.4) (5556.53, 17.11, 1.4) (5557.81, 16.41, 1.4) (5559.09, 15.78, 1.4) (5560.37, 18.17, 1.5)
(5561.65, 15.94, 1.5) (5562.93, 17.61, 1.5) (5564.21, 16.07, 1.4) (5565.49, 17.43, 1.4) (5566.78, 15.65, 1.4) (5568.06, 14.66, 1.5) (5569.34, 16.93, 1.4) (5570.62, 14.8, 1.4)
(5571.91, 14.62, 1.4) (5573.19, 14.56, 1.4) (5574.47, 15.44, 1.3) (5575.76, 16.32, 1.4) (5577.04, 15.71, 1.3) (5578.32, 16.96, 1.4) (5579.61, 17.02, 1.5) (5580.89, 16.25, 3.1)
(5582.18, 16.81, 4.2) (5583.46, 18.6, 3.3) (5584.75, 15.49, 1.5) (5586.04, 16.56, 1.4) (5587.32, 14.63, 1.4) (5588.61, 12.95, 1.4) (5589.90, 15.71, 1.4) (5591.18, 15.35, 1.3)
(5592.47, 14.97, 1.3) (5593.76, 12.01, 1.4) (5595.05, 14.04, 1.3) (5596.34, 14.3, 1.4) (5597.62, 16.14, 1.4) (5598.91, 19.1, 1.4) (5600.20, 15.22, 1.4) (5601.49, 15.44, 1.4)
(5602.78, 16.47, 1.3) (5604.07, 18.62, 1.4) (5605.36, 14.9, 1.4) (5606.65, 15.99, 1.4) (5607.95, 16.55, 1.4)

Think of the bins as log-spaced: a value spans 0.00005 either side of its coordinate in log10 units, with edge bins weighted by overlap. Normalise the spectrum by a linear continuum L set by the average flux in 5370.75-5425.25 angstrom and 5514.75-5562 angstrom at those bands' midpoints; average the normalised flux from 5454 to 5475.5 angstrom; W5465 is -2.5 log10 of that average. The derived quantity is 0.00 mag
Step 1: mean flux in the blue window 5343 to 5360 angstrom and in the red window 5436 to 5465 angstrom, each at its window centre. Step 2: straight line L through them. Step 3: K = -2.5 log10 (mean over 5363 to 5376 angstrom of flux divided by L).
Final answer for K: 0.12 mag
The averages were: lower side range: 17.2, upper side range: 16.9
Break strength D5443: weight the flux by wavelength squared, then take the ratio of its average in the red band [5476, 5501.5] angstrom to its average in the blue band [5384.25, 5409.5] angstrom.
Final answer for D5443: 1.06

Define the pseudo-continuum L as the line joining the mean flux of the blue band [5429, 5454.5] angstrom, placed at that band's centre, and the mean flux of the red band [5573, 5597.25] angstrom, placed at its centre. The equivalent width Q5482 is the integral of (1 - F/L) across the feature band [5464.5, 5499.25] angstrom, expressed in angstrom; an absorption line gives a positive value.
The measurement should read -0.5 angstrom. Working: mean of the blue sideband 16.6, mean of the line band 16.5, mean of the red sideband 15.5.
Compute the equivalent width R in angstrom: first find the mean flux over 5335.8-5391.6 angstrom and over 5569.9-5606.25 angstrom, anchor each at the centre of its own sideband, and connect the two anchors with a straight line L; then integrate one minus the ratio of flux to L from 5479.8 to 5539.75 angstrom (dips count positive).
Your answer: -3.0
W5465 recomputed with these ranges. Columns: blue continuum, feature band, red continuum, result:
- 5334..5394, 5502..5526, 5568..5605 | -0.04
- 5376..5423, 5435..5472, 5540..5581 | -0.01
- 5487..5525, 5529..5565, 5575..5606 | -0.04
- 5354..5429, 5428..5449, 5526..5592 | 0.02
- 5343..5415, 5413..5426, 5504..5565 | -0.04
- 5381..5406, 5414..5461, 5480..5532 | -0.02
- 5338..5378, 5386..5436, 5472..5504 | 0.00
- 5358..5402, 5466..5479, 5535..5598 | 0.00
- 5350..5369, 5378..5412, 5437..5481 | 0.02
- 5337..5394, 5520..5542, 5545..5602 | -0.04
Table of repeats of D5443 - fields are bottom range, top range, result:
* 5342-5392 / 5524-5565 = 1.09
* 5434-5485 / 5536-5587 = 1.03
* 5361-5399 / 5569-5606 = 1.05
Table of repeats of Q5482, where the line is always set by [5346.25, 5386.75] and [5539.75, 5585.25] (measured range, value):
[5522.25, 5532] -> 0.24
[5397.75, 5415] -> -0.11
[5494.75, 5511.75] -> -0.54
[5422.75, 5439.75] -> 0.23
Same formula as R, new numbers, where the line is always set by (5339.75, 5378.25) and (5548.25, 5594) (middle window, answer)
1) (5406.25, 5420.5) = -0.5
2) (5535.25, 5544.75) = -0.4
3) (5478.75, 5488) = -0.3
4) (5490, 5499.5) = -0.5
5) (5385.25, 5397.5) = 0.3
